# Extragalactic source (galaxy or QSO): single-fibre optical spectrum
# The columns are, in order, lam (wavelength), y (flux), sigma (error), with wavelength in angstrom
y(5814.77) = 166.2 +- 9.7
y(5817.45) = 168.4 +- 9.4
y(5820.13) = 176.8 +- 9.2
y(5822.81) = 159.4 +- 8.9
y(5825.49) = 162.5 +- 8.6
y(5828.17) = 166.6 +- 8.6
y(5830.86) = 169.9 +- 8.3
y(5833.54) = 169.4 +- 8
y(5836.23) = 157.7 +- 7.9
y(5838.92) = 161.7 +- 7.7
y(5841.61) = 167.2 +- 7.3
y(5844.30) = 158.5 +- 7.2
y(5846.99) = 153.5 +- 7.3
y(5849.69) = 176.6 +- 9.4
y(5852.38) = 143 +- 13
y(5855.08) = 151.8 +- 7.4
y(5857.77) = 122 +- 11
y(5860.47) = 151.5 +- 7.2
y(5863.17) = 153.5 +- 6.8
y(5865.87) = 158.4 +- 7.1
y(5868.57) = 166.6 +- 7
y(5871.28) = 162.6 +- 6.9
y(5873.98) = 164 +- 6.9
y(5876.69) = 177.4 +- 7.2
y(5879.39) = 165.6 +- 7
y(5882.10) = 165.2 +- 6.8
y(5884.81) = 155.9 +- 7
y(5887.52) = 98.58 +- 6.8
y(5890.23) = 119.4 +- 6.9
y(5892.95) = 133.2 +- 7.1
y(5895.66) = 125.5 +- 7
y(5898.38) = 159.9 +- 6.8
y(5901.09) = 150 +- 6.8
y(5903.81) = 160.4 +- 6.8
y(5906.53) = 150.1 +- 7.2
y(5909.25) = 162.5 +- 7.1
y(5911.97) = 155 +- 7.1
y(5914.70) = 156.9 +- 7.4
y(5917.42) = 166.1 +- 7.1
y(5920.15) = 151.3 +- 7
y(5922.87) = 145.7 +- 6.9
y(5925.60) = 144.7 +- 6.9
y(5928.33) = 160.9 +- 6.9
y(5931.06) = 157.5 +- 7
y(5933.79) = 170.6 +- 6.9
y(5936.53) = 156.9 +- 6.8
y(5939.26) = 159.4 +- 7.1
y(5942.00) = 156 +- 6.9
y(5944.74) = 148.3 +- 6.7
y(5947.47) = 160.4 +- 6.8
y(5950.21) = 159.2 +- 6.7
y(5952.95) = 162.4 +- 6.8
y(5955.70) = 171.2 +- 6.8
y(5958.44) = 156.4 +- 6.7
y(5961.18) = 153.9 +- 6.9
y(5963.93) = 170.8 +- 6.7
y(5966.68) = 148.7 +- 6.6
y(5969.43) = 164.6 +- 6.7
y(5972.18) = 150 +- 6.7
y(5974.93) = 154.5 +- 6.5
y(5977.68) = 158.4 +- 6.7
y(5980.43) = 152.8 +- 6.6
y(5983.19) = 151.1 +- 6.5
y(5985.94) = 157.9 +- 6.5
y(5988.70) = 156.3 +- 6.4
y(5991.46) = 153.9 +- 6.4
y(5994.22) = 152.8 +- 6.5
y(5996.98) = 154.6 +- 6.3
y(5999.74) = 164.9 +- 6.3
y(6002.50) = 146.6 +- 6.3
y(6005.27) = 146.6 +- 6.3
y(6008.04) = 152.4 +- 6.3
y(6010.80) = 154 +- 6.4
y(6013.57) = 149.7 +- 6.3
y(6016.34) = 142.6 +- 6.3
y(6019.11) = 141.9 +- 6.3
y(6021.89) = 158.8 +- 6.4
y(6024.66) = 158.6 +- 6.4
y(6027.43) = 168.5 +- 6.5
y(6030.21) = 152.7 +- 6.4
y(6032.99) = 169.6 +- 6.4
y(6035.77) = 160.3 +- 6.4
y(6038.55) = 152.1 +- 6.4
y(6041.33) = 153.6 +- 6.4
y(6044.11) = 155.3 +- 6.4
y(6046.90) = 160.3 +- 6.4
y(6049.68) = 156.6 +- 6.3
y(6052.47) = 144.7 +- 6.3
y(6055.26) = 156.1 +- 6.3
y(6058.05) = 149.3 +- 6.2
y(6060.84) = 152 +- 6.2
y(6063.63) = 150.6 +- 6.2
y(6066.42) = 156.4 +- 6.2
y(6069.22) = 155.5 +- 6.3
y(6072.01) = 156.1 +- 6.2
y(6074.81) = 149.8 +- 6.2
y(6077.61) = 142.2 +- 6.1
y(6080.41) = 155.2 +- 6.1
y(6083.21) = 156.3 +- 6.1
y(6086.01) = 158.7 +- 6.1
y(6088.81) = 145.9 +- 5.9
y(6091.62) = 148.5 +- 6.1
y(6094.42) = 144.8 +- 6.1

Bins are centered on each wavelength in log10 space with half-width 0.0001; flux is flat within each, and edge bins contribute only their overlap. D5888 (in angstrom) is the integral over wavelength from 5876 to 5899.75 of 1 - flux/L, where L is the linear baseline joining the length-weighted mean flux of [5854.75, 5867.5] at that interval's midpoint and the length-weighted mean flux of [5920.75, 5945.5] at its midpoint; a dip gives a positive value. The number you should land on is 1.1 angstrom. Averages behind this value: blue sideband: 148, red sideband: 156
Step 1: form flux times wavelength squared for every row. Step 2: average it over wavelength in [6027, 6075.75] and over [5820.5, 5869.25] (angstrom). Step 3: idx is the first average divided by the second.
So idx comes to 1.05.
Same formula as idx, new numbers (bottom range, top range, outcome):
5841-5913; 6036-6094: 1.07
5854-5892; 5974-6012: 1.06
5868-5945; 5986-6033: 1.04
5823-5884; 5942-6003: 1.02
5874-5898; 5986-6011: 1.11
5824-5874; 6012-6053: 1.04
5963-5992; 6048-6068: 1.00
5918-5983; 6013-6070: 1.01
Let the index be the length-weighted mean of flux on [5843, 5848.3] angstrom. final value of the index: 156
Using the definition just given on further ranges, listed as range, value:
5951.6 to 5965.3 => 163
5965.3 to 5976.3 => 154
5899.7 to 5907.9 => 154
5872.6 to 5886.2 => 166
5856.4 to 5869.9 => 150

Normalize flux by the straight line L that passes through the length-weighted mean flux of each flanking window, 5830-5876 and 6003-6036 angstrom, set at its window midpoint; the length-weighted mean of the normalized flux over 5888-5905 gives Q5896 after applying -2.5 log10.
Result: 0.13 mag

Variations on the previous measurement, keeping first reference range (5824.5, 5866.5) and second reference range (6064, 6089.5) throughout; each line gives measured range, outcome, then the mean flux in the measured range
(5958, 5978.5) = -0.01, 157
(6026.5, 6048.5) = -0.03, 159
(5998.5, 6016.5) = 0.02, 151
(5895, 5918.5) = 0.01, 155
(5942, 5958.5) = -0.03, 160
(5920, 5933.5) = 0.02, 154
